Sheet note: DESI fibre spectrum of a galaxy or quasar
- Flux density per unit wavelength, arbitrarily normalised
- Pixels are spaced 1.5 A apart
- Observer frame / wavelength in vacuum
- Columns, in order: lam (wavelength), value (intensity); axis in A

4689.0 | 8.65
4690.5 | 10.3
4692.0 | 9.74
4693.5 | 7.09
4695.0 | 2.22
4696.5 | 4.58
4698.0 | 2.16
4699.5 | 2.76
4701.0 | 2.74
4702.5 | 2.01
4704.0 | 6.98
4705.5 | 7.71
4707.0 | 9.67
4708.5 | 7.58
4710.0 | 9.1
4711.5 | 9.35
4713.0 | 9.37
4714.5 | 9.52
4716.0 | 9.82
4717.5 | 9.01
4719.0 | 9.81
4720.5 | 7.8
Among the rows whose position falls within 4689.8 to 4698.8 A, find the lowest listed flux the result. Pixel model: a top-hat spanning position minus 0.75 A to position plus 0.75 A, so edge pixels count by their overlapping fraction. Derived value 2.16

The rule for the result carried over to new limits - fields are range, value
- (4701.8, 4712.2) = 2.01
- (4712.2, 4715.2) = 9.37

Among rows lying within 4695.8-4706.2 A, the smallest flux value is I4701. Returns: 2.01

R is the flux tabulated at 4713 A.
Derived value 9.37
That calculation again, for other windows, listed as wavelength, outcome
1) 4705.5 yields 7.71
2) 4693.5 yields 7.09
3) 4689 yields 8.65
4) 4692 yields 9.74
